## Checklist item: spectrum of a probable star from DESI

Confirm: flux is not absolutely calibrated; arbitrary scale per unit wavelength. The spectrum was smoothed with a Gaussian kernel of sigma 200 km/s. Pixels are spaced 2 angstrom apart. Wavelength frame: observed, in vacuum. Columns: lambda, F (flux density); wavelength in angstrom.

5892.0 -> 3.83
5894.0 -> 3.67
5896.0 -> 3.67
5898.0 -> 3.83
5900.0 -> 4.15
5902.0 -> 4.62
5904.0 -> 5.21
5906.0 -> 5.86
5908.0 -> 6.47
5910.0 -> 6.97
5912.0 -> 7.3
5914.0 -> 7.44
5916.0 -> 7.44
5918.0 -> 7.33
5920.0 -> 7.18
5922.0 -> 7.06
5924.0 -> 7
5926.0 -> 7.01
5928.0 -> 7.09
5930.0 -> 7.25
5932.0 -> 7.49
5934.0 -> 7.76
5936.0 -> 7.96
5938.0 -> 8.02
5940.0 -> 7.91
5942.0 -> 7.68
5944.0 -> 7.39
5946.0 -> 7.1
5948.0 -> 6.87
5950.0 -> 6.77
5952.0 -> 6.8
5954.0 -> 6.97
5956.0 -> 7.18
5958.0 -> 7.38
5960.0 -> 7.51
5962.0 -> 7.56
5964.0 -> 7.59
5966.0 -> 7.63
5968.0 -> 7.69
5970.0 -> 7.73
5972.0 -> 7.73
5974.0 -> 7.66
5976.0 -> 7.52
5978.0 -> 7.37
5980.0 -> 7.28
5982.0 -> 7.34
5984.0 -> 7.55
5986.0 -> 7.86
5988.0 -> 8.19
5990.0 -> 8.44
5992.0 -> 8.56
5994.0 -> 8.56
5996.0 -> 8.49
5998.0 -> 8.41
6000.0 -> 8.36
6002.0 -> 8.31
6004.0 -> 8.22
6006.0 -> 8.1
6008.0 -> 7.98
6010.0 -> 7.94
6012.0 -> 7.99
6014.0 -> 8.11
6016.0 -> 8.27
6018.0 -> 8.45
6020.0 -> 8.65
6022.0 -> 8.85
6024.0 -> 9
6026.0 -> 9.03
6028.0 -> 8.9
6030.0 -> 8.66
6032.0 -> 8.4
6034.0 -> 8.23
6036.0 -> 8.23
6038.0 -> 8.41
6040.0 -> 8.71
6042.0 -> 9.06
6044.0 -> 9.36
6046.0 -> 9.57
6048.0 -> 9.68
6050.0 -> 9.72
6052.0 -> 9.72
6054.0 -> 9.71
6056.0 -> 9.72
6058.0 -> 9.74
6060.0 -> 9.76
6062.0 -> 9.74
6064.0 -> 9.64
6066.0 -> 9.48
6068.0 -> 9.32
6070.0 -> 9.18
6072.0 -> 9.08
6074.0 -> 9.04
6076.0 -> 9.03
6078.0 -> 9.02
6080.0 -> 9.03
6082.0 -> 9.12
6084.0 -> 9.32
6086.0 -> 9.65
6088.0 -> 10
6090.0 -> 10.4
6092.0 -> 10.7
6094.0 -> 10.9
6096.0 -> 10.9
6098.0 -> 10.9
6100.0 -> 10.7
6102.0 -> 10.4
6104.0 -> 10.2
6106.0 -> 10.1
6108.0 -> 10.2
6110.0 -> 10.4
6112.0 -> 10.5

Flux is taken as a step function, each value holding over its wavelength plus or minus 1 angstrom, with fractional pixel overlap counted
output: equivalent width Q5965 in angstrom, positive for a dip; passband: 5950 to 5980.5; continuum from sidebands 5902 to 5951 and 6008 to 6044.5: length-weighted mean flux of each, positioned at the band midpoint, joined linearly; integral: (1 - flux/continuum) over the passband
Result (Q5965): 1.0 angstrom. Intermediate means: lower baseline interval 7.1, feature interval 7.42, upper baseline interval 8.54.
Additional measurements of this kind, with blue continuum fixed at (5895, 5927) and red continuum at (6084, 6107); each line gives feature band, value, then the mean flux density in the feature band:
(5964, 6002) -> -0.48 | 7.91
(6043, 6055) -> -0.39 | 9.63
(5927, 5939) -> -1.67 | 7.59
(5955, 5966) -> -0.25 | 7.46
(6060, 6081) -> 1.14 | 9.28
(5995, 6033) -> 0.41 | 8.43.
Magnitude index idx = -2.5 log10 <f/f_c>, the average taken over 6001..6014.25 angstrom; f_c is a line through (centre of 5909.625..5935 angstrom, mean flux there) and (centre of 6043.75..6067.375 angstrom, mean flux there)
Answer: 0.09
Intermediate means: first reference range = 7.26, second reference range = 9.66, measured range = 8.09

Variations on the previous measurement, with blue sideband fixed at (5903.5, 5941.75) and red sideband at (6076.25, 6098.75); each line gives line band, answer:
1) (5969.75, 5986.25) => 0.08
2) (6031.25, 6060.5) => 0.01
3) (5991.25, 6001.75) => -0.01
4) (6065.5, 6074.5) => 0.05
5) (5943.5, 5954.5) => 0.10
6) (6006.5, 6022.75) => 0.06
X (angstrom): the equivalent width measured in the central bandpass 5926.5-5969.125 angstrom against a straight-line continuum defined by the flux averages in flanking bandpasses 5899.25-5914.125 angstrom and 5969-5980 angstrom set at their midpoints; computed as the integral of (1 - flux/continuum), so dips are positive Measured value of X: -3.0 angstrom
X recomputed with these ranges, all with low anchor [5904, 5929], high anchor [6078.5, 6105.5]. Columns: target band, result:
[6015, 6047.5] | 1.03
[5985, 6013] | 0.66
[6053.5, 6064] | -0.20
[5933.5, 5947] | -0.58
